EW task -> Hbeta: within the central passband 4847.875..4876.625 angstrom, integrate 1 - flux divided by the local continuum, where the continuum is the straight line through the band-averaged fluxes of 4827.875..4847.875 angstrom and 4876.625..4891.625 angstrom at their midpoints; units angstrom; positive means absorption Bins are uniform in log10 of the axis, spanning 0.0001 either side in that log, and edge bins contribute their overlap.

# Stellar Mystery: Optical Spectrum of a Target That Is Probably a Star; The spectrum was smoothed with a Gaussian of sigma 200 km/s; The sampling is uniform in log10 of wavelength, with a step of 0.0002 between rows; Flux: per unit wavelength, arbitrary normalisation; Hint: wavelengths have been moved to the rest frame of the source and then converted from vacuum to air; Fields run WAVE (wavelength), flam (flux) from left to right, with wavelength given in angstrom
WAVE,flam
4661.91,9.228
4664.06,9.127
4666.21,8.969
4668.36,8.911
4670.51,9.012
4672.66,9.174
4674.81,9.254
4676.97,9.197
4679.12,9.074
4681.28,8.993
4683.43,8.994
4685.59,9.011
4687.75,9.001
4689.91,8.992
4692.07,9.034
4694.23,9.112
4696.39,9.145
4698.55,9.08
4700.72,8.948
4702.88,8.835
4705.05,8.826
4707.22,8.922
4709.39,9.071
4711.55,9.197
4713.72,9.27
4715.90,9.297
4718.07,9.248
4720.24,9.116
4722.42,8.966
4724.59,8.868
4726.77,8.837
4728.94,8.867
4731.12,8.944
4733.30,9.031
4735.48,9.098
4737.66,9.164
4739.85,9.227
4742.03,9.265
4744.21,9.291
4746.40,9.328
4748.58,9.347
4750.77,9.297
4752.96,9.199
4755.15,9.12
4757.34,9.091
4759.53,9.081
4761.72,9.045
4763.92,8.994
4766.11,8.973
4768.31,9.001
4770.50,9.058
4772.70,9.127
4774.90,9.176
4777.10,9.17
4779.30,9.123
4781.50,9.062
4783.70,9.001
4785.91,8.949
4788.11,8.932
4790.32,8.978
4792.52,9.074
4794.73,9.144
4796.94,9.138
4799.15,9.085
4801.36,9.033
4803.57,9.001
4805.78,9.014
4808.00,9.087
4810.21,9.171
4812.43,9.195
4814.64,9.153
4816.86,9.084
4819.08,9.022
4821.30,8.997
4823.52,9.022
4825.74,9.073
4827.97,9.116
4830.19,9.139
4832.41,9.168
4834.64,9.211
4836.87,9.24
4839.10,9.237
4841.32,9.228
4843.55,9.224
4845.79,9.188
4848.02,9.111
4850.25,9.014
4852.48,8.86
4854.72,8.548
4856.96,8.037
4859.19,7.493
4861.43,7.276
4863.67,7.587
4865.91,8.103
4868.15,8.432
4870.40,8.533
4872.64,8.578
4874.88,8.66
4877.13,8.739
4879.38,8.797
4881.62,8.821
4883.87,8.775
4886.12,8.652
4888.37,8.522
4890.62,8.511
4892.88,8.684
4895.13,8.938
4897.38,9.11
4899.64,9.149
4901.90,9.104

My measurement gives 2.00 angstrom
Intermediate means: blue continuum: 9.2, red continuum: 8.69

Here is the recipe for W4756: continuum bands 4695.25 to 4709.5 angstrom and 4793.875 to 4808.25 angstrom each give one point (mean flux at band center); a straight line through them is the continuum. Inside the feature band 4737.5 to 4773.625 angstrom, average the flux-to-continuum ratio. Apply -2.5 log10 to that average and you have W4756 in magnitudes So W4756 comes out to -0.02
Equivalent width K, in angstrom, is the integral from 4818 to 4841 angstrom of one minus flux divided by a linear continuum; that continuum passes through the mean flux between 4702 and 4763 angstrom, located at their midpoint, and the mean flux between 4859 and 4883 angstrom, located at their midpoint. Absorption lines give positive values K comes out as -1.6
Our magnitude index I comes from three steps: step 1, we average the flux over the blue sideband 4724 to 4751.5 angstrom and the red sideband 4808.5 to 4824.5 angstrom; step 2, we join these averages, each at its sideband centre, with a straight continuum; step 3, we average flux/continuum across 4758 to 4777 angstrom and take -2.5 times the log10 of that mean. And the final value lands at 0.01 mag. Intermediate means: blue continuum 9.12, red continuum 9.09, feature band 9.06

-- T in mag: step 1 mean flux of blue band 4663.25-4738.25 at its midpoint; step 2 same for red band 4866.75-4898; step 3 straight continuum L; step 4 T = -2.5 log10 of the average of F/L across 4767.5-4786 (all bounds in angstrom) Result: -0.02 mag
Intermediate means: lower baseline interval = 9.04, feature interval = 9.08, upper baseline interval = 8.69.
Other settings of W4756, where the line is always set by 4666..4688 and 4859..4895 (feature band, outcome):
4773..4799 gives -0.04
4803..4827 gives -0.06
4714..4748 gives -0.03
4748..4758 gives -0.05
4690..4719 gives -0.01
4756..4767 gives -0.03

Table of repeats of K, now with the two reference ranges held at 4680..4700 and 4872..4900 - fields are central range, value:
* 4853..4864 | 1.2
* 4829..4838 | -0.4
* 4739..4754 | -0.5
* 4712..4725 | -0.2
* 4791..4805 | -0.3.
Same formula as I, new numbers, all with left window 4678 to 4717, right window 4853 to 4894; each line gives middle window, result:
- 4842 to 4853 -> -0.076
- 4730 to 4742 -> -0.025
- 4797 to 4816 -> -0.057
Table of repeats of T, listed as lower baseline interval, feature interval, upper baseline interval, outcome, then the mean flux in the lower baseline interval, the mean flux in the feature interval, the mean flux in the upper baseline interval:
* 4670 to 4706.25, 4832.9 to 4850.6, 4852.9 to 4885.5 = -0.09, 9.04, 9.19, 8.33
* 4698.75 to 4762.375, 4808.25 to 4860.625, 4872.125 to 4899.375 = -0.01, 9.1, 8.97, 8.75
